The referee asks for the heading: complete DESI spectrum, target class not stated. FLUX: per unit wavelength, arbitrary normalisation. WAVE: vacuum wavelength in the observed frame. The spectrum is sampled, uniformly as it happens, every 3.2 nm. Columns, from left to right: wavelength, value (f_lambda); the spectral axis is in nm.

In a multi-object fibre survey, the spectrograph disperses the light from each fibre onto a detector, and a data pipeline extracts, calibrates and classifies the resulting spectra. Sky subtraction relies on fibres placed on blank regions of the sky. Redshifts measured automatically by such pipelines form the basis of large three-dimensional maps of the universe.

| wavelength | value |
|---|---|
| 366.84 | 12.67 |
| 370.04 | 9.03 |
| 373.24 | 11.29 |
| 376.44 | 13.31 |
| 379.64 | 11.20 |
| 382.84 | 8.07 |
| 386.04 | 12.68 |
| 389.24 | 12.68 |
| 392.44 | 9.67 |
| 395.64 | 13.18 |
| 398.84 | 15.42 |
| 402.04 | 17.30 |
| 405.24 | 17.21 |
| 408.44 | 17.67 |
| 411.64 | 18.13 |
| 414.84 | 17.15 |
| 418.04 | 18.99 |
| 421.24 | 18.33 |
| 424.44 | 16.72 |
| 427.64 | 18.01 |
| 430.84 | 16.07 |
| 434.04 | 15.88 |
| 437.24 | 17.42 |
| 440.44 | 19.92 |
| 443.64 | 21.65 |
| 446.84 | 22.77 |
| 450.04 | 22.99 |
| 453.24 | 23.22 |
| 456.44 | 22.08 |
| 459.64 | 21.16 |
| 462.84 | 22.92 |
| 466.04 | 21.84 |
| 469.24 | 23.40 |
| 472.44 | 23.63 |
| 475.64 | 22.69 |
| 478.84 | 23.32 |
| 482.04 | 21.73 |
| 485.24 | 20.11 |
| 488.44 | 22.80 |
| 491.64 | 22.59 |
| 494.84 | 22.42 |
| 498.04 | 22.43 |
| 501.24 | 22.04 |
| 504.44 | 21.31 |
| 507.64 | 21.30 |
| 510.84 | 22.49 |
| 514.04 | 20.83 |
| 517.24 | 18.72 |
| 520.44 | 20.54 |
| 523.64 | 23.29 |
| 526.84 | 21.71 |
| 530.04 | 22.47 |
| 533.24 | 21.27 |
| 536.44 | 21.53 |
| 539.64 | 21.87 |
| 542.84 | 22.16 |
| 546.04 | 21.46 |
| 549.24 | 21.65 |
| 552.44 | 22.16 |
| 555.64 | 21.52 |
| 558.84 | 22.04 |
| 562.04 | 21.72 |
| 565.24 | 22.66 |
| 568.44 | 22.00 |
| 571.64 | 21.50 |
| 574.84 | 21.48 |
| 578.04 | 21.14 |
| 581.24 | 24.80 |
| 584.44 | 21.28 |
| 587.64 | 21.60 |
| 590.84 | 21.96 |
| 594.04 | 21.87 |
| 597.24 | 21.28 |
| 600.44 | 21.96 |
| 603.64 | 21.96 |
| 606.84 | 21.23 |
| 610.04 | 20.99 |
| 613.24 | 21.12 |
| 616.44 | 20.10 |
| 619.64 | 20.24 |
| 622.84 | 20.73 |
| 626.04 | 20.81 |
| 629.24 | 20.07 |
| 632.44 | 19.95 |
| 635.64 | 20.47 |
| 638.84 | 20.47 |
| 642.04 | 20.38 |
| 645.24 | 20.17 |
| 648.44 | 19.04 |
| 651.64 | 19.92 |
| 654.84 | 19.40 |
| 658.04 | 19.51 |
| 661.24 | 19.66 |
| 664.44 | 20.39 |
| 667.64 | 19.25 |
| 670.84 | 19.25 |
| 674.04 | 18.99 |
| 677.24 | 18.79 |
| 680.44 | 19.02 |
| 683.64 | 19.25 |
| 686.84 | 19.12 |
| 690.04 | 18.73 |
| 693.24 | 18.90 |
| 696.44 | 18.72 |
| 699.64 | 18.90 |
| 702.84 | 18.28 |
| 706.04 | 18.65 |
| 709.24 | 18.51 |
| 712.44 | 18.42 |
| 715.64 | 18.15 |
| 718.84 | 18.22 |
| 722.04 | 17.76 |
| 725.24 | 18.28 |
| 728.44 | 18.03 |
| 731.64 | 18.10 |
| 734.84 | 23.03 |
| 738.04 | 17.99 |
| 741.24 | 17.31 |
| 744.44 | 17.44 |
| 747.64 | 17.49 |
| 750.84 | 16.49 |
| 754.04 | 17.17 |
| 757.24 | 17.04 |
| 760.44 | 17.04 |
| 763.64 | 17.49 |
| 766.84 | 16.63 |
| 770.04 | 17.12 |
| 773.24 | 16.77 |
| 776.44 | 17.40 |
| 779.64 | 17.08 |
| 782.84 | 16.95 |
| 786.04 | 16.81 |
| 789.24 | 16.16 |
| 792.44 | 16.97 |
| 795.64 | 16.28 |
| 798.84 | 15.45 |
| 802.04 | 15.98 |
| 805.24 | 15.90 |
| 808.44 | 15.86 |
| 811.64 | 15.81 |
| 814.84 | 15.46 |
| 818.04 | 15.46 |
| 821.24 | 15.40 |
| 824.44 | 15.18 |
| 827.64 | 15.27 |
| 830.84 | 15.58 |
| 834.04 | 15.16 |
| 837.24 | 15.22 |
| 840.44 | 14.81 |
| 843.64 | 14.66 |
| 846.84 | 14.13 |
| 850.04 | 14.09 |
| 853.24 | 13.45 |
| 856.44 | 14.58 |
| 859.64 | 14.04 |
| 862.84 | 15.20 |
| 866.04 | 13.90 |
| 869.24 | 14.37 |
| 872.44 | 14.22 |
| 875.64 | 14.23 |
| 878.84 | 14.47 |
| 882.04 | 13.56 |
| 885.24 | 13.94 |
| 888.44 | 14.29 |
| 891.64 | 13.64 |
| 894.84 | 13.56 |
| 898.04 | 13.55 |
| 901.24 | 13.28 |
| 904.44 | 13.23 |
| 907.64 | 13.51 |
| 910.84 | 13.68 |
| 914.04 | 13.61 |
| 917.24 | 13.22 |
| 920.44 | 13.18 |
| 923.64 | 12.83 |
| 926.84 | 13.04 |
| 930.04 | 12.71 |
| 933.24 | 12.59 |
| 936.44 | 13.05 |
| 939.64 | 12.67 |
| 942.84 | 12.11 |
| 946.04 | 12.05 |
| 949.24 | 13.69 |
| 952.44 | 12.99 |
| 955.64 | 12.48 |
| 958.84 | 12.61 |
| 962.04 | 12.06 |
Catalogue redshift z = 0.00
